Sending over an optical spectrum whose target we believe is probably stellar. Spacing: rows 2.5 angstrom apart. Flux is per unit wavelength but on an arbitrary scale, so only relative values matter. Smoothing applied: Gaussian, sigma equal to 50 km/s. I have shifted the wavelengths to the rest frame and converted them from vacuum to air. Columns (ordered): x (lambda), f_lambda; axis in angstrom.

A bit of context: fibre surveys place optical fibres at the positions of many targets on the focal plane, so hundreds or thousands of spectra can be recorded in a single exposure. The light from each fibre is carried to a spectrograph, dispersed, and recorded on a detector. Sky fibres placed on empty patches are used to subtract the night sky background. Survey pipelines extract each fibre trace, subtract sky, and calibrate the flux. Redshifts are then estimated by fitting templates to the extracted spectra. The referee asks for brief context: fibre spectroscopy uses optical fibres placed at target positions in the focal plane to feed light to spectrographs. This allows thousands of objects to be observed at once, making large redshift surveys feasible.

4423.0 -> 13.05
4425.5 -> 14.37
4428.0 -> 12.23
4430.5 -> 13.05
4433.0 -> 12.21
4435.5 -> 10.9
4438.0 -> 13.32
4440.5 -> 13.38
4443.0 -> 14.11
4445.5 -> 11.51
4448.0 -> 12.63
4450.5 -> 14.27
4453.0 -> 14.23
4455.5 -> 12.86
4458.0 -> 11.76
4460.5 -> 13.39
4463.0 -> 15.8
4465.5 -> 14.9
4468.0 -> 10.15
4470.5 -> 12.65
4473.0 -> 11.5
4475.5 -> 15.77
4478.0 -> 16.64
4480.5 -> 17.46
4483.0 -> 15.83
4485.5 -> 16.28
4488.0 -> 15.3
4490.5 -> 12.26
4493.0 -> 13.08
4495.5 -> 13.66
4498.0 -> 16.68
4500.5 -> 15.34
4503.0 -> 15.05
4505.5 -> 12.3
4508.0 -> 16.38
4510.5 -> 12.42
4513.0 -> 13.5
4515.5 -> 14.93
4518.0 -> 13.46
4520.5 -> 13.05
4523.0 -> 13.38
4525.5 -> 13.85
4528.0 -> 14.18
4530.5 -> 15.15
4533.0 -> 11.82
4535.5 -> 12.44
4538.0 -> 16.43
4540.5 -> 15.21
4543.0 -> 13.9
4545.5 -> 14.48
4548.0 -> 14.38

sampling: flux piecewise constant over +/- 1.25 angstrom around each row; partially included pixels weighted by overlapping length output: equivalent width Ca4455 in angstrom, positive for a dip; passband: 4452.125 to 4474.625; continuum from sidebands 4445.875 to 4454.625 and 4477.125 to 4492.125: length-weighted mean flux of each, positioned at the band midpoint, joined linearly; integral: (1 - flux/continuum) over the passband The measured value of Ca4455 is 1.9 angstrom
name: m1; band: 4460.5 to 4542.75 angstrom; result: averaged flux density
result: 14.3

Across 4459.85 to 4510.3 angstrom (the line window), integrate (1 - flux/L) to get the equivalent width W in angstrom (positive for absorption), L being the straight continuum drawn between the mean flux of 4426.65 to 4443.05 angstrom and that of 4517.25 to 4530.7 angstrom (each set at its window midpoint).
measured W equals -4.6 angstrom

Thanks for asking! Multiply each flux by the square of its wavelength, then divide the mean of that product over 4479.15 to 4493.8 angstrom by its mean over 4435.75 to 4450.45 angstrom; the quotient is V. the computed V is 1.19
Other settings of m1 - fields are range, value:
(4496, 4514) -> 14.5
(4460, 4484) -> 14.4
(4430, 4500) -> 13.8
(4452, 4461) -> 13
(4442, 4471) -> 13.2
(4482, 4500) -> 14.7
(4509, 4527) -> 13.6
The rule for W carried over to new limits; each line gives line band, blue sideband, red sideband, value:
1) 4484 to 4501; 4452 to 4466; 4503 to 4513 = -1.0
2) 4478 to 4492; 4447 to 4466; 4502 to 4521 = -1.7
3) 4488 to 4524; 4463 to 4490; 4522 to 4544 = 0.8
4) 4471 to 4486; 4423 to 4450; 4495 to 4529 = -2.0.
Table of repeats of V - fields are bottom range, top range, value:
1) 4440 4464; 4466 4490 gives 1.10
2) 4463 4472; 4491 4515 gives 1.11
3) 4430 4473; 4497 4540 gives 1.12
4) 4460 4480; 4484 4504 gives 1.06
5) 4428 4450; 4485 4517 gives 1.16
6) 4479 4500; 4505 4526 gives 0.92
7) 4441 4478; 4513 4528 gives 1.06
